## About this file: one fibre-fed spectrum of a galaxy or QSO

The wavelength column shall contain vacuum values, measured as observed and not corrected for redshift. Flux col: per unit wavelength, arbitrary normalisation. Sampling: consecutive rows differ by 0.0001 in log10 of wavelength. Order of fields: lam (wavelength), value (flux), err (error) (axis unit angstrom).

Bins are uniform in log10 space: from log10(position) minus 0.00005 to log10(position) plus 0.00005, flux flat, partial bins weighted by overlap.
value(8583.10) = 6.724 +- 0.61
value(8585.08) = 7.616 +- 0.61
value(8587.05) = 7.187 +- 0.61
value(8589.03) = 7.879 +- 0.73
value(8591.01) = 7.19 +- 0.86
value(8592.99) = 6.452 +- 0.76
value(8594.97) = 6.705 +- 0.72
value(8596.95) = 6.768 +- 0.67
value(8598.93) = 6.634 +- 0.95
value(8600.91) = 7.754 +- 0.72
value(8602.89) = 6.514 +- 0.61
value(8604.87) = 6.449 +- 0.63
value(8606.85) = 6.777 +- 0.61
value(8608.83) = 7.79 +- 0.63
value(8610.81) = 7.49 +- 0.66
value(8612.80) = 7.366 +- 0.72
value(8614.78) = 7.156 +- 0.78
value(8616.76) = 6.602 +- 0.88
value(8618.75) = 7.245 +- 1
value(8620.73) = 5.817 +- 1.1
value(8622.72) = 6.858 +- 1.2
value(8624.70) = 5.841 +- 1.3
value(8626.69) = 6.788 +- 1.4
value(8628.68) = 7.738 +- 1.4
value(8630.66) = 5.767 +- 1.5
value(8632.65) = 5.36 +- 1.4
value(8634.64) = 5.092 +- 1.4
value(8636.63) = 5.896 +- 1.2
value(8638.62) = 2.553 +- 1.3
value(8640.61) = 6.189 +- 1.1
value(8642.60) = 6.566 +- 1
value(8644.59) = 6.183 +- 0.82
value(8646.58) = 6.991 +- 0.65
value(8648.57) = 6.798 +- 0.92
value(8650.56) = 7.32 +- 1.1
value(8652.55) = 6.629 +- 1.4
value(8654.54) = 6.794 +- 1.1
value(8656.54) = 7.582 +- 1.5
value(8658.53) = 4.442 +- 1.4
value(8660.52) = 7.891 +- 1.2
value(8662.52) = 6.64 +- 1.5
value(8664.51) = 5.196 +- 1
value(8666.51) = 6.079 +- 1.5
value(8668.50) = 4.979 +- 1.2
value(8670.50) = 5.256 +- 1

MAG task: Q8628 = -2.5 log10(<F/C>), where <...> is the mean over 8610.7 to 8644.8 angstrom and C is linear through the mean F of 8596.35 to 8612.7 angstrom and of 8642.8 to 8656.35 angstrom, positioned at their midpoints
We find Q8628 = 0.12 mag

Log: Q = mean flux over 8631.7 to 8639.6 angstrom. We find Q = 4.72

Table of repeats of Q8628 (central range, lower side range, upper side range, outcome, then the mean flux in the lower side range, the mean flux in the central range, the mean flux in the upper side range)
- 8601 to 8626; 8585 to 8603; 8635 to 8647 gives -0.06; 7.07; 6.86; 5.63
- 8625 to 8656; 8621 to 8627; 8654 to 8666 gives 0.03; 6.38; 6.19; 6.39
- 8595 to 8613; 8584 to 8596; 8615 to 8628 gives -0.02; 7.16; 7.03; 6.59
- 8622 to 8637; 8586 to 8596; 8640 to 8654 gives 0.11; 7.08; 6.17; 6.69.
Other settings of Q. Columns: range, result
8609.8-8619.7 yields 7.17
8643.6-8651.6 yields 6.83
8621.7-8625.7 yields 6.34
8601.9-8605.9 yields 6.49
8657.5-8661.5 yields 6.18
